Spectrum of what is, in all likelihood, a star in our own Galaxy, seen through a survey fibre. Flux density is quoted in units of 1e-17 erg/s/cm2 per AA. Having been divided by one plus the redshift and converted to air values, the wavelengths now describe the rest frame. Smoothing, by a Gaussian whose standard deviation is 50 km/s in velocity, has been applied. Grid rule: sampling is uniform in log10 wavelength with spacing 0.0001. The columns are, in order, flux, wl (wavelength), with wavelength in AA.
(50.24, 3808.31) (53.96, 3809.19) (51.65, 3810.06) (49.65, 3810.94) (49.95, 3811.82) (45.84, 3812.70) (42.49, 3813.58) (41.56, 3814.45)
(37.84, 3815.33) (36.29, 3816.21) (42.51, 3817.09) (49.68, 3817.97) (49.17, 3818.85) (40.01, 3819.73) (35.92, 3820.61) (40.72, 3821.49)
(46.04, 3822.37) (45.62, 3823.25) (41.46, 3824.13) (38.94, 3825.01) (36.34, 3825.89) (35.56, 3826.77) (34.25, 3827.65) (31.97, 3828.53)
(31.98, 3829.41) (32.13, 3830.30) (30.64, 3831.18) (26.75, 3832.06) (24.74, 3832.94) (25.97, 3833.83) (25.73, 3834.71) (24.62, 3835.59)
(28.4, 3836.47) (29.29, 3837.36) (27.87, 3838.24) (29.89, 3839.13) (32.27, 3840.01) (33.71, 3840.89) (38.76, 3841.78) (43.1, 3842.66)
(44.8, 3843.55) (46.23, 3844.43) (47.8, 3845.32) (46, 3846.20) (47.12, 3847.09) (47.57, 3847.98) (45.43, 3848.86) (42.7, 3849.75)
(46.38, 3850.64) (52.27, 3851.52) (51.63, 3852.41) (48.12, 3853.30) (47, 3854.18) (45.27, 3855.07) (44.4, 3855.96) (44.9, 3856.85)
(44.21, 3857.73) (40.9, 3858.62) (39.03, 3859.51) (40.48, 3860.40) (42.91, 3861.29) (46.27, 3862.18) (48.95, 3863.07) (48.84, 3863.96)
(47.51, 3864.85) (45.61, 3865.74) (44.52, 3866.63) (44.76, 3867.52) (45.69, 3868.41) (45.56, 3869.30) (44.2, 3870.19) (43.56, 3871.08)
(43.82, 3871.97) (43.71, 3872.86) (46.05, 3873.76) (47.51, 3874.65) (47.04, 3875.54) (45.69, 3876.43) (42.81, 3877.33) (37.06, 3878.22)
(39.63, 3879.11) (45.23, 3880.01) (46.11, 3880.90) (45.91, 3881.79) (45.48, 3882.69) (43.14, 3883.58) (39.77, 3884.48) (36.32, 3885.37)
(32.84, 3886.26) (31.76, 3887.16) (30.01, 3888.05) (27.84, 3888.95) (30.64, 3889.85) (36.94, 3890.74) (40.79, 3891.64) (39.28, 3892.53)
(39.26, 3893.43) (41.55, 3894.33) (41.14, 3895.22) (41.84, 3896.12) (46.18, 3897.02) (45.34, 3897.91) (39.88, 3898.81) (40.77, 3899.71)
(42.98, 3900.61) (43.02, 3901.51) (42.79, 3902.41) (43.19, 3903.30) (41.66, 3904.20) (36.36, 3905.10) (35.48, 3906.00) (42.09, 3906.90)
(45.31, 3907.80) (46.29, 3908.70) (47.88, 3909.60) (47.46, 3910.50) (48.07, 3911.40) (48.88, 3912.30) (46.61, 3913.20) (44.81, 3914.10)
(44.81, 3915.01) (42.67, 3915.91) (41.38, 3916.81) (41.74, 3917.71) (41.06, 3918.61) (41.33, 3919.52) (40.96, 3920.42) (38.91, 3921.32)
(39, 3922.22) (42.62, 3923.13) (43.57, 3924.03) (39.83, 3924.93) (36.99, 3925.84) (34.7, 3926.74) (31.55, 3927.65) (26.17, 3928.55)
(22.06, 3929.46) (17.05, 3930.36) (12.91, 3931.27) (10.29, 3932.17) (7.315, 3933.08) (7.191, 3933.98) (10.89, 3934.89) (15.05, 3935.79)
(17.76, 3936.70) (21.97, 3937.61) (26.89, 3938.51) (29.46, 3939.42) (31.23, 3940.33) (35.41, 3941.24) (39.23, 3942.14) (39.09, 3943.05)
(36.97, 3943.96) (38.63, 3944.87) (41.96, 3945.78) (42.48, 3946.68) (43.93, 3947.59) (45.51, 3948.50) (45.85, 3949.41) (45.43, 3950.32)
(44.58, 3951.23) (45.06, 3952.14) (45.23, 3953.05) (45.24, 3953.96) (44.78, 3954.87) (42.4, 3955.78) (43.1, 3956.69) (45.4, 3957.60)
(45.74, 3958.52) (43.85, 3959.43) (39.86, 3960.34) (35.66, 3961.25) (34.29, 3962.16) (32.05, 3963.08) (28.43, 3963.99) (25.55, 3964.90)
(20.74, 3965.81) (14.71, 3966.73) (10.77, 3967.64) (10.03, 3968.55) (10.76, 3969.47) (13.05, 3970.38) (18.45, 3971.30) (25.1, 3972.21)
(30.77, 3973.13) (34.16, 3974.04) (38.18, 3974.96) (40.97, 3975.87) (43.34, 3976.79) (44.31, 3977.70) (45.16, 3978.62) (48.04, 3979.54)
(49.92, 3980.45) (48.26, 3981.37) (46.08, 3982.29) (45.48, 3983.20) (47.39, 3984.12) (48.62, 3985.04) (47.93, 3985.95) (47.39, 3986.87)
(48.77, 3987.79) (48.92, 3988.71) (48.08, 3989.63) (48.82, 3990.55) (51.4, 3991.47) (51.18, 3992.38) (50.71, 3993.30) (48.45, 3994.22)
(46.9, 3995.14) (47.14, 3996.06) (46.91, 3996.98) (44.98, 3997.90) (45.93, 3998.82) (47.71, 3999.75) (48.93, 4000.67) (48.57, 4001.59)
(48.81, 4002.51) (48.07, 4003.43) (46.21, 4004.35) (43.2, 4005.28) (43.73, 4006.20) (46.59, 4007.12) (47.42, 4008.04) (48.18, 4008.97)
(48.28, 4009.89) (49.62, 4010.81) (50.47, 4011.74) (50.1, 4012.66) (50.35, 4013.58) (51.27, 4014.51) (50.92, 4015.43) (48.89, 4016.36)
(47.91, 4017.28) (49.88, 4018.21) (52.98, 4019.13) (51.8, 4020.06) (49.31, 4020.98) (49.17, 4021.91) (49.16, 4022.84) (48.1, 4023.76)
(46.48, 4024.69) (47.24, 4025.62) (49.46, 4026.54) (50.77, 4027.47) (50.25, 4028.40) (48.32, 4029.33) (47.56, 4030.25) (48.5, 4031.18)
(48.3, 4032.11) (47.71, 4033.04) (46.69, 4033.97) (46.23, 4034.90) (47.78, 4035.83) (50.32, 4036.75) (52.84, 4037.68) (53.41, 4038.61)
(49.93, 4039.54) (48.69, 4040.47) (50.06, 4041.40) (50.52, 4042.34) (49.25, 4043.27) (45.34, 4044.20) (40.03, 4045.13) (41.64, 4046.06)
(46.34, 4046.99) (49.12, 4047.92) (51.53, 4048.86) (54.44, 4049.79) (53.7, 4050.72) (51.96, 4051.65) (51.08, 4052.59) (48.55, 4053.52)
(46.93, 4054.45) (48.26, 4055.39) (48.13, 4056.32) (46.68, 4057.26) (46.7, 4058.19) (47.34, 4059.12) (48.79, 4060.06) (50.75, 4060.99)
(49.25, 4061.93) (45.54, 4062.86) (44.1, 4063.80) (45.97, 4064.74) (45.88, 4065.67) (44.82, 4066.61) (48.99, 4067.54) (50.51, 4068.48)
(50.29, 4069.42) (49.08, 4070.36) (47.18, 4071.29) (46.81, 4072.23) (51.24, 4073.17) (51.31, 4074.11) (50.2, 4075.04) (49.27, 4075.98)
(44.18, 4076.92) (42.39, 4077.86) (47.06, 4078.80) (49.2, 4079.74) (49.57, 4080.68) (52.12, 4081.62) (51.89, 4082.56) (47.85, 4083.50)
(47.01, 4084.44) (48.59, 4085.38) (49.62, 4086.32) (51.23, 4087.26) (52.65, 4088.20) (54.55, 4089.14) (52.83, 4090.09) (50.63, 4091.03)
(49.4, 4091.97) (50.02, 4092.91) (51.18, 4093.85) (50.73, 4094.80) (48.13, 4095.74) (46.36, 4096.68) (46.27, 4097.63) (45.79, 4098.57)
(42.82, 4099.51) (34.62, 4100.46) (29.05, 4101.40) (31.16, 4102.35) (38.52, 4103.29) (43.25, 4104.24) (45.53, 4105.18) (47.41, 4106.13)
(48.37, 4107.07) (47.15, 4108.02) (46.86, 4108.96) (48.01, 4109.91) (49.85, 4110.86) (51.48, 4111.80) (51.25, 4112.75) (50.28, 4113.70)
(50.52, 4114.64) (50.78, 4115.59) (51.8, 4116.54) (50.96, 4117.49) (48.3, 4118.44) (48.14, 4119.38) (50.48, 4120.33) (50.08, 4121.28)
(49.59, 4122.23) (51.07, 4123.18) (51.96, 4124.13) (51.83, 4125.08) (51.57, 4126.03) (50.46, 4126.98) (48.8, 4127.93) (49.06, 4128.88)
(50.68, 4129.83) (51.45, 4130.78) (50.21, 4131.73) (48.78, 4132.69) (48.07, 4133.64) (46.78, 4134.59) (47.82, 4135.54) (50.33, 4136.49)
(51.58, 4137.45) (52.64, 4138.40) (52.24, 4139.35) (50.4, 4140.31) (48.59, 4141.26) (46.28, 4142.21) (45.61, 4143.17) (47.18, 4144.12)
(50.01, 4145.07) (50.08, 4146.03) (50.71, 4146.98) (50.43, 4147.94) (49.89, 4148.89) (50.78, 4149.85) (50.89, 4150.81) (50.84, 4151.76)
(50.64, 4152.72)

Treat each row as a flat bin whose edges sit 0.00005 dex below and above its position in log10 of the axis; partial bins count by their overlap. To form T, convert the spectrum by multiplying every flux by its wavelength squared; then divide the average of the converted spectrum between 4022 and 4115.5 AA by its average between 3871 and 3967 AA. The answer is 1.37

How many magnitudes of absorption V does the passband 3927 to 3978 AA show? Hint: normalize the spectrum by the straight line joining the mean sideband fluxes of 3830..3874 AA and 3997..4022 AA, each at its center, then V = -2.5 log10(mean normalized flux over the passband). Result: 0.423 mag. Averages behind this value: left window 41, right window 48.4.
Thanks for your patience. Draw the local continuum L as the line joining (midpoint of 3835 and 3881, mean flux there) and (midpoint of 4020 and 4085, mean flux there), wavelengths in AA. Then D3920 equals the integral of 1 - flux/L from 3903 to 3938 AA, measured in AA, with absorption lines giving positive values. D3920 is 8.0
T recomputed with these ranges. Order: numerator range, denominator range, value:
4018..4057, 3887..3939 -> 1.46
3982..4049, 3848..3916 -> 1.20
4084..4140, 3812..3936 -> 1.39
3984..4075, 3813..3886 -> 1.29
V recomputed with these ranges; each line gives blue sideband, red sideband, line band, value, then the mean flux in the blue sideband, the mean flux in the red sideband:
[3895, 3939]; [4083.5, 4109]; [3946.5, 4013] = -0.06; 35.7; 46.3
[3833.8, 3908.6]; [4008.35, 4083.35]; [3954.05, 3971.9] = 0.46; 41.5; 48.7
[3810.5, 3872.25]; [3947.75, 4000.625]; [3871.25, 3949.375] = 0.08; 40.9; 40.2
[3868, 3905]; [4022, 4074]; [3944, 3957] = 0.01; 41.3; 48.5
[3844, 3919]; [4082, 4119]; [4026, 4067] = -0.04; 43.2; 47.5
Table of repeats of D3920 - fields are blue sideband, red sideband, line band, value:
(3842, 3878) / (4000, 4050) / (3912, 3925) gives 1.1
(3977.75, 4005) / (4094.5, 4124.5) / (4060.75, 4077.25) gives -0.3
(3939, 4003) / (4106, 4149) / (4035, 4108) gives -2.5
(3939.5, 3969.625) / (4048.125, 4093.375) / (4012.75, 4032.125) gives -2.5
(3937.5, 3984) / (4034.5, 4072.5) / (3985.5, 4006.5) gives -3.5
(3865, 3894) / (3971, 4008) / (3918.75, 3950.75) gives 8.7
